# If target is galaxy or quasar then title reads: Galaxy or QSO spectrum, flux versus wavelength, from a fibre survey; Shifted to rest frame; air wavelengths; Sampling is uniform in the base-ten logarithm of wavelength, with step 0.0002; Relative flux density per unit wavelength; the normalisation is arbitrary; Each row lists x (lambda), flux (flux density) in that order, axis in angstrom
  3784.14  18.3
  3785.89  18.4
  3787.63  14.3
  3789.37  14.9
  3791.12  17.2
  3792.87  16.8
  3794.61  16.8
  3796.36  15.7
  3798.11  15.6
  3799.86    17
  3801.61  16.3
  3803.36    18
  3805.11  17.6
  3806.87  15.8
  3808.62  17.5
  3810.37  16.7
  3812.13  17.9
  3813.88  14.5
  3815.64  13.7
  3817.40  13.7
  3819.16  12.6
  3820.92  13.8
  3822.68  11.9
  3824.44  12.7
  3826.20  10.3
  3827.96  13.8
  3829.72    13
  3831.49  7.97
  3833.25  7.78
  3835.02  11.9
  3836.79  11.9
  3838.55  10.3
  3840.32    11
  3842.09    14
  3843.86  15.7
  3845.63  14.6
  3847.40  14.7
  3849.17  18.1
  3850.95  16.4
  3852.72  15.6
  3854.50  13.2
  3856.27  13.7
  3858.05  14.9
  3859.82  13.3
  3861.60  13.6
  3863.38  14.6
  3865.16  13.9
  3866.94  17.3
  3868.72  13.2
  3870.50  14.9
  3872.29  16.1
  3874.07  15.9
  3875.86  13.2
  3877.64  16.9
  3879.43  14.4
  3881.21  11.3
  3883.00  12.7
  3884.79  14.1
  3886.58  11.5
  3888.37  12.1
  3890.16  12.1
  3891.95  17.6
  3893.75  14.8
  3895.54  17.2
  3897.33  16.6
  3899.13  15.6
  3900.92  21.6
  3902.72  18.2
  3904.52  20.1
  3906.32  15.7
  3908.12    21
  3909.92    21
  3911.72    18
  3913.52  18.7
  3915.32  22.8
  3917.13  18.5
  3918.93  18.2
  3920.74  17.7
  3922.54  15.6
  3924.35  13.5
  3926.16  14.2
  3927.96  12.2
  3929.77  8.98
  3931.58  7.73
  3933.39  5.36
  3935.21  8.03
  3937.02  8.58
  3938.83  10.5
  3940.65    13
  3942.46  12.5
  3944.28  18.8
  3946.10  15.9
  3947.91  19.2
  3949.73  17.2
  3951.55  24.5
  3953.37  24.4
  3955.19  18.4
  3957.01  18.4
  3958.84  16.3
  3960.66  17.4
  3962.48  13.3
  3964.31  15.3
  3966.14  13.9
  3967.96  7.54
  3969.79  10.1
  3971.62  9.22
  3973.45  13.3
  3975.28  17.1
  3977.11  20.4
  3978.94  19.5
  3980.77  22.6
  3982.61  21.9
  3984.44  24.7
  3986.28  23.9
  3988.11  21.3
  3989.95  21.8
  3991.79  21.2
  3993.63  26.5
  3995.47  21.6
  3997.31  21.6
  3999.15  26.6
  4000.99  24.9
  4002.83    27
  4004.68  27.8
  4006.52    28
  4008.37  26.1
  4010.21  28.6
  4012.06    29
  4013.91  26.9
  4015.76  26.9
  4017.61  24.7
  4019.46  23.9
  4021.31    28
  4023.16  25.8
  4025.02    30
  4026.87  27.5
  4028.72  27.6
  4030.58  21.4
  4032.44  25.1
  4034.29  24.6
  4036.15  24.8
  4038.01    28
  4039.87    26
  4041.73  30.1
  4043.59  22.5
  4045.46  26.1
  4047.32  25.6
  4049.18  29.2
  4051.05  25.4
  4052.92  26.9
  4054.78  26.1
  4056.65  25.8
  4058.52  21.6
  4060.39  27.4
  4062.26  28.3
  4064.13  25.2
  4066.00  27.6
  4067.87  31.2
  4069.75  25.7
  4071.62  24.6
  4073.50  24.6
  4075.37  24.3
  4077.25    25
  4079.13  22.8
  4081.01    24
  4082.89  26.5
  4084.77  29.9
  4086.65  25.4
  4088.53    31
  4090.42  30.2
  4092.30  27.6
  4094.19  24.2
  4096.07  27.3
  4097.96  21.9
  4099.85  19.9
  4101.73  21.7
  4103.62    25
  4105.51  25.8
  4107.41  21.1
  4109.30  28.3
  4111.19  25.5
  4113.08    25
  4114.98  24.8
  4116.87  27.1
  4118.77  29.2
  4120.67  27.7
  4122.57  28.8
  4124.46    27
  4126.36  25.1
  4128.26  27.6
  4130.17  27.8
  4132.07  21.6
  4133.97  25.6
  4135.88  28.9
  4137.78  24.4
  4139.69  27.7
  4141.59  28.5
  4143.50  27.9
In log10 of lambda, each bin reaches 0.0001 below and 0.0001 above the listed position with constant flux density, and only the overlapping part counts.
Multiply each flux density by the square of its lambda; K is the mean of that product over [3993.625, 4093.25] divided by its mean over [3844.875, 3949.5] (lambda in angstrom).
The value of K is 1.89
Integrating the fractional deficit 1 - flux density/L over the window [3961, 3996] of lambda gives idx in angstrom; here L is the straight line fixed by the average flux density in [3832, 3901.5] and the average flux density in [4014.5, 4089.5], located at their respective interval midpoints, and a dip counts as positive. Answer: 5.6 angstrom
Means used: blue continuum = 14.3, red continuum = 26.2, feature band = 18.1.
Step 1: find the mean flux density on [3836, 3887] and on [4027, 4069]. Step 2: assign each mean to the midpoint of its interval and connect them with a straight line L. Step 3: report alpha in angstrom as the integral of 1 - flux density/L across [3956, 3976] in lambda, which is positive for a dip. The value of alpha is 6.79 angstrom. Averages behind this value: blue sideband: 14.2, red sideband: 26.2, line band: 13.8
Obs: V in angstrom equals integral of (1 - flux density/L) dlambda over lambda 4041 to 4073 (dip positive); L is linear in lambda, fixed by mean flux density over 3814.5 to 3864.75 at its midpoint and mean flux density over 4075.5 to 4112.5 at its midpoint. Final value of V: -3.8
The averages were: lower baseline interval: 13.2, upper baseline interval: 25.4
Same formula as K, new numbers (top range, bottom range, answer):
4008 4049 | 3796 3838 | 2.10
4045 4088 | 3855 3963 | 1.83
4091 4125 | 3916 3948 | 2.11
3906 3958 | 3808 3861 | 1.23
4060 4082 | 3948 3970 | 1.64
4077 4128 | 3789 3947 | 1.99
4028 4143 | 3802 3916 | 1.95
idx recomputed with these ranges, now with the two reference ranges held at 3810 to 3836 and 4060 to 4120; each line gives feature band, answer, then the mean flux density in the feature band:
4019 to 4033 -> -2.2 angstrom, 26.3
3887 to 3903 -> 0.3 angstrom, 16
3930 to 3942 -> 6.1 angstrom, 9.01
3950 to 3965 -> 0.6 angstrom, 18.5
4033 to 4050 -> -2.0 angstrom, 26.3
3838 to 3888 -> 1.4 angstrom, 14.3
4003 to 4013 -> -2.7 angstrom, 27.8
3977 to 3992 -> -1.0 angstrom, 22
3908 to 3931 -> 1.0 angstrom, 16.7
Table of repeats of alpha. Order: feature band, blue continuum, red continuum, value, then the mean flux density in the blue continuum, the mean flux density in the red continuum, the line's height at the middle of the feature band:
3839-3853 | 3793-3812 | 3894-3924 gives 2.1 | 16.8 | 18.4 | 17.4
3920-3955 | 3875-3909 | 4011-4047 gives 9.2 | 15.6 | 26.3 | 19.2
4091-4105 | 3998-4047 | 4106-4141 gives 1.2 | 26.4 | 26.3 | 26.3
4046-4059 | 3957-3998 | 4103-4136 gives -2.1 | 18.2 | 26.2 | 22.4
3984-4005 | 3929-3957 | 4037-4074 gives -4.3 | 14.4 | 26.4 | 19.9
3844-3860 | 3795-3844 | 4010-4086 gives 0.6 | 13.9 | 26.2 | 15.6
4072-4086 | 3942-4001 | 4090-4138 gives -0.7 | 18.8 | 25.7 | 24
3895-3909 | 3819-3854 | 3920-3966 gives -4.3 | 12.9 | 14.7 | 14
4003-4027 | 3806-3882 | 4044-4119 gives -5.0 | 13.9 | 25.8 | 22.5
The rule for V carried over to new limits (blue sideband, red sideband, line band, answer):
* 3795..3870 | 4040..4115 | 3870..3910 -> 2.83 angstrom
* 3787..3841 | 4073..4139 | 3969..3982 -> 2.78 angstrom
